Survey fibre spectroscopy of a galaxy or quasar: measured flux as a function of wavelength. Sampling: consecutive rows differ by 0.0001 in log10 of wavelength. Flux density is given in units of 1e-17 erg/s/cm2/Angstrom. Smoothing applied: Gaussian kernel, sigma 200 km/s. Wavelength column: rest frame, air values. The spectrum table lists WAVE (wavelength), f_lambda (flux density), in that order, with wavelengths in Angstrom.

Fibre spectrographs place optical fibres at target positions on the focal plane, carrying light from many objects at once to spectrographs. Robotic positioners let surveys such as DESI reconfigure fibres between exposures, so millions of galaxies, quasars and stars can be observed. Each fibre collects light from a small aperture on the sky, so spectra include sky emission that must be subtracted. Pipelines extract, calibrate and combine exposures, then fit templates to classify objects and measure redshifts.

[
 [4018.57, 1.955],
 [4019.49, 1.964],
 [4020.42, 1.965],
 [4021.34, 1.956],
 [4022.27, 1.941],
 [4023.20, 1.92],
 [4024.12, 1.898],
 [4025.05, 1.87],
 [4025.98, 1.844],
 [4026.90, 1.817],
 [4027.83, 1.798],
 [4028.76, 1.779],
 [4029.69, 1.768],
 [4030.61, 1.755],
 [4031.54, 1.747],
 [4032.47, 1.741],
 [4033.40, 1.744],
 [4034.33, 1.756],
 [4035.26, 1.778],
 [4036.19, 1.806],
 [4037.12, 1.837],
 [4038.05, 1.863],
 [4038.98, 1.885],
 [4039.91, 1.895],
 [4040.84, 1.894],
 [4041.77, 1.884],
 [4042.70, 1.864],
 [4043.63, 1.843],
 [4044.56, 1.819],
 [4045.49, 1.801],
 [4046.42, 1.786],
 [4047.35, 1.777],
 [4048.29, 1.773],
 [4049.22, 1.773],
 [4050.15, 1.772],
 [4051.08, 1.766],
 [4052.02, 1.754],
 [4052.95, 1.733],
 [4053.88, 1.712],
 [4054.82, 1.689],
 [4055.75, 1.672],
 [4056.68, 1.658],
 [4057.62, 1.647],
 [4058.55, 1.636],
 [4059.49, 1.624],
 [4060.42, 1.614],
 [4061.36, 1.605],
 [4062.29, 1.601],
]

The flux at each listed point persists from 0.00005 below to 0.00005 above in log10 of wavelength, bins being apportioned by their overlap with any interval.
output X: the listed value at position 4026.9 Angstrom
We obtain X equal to 1.817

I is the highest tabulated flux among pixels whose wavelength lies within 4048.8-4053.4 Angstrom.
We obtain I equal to 1.773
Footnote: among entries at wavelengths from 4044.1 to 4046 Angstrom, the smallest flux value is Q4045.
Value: 1.801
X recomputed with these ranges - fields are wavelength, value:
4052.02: 1.754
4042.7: 1.864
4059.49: 1.624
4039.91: 1.895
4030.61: 1.755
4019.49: 1.964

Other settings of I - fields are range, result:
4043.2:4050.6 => 1.843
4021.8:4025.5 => 1.941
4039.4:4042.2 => 1.895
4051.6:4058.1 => 1.754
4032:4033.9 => 1.744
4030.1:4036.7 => 1.806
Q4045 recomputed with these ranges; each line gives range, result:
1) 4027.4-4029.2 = 1.779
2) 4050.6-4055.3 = 1.689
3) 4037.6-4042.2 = 1.863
